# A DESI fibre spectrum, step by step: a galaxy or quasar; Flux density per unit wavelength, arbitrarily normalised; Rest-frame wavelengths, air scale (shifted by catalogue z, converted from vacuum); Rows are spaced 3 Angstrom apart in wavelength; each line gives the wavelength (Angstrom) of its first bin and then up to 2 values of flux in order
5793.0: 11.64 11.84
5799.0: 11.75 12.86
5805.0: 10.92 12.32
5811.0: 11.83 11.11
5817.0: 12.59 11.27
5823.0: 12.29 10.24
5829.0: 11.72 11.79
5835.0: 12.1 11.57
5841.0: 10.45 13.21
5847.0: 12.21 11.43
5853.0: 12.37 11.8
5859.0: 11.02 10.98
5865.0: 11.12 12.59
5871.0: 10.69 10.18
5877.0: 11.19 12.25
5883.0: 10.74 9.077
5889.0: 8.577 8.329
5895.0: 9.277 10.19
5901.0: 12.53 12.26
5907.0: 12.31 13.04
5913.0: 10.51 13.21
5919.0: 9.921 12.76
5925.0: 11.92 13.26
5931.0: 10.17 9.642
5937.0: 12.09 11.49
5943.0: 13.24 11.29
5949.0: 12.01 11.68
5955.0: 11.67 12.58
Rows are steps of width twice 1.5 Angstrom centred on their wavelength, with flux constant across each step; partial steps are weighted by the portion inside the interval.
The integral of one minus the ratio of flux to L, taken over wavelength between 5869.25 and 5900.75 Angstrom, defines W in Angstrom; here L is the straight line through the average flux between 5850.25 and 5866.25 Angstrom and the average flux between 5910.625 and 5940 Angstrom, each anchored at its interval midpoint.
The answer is 3.63 Angstrom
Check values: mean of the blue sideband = 11.5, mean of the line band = 10.2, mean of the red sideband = 11.5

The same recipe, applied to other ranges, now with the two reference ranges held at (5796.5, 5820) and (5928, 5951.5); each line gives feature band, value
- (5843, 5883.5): 0.6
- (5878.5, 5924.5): 2.4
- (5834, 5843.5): 0.2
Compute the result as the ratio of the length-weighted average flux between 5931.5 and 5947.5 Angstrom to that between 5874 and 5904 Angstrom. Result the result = 1.11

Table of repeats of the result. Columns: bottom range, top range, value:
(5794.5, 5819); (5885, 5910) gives 0.88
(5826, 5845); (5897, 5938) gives 1.01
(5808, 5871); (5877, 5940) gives 0.95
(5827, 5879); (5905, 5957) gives 1.02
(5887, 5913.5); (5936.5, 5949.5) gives 1.12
